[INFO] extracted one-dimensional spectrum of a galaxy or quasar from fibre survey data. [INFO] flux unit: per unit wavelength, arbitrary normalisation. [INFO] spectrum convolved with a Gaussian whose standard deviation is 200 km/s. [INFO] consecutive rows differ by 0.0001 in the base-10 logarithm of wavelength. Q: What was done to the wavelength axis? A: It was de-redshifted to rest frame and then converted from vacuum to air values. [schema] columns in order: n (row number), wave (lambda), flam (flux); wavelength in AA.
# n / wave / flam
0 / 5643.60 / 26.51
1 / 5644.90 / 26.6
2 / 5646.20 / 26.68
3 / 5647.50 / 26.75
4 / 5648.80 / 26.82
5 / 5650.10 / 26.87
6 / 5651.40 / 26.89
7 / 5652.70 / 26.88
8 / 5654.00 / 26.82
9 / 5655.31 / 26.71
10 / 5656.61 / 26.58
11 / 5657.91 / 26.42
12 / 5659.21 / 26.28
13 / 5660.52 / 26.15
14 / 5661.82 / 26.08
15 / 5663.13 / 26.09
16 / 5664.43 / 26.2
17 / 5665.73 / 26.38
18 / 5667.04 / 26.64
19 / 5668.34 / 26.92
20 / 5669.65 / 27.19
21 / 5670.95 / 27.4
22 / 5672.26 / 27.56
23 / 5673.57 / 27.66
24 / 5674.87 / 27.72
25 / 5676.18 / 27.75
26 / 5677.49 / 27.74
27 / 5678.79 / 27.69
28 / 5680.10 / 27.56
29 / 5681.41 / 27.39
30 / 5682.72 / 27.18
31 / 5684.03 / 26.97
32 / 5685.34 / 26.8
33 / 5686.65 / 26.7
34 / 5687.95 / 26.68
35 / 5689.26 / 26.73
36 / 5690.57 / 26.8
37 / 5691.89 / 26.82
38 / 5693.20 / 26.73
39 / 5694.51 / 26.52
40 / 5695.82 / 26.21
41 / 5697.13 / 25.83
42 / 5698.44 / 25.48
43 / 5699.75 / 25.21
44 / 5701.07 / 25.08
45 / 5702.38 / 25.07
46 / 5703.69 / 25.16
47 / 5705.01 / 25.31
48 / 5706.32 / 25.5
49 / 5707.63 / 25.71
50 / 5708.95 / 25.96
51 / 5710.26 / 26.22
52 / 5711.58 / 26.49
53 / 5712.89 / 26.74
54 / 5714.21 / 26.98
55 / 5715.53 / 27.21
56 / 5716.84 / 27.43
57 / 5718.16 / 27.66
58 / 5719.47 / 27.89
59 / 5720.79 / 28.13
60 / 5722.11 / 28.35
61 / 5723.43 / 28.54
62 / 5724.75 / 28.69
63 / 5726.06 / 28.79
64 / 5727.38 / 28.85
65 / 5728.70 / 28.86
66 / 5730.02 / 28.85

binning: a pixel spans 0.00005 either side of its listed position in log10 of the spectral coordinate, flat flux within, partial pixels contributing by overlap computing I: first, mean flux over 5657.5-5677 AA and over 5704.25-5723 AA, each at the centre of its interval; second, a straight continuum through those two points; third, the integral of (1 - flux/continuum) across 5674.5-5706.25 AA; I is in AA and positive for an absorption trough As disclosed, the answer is 0.4 AA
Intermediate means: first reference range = 26.8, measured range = 26.5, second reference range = 26.8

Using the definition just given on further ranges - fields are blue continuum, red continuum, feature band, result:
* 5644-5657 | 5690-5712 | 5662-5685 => -0.7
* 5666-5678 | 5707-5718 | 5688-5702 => 0.4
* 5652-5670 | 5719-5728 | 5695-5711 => 1.3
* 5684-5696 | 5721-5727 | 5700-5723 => 1.1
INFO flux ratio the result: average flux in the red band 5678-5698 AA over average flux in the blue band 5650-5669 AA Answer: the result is 1.01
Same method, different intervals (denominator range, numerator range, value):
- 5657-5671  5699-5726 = 1.01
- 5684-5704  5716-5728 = 1.08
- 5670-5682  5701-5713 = 0.93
